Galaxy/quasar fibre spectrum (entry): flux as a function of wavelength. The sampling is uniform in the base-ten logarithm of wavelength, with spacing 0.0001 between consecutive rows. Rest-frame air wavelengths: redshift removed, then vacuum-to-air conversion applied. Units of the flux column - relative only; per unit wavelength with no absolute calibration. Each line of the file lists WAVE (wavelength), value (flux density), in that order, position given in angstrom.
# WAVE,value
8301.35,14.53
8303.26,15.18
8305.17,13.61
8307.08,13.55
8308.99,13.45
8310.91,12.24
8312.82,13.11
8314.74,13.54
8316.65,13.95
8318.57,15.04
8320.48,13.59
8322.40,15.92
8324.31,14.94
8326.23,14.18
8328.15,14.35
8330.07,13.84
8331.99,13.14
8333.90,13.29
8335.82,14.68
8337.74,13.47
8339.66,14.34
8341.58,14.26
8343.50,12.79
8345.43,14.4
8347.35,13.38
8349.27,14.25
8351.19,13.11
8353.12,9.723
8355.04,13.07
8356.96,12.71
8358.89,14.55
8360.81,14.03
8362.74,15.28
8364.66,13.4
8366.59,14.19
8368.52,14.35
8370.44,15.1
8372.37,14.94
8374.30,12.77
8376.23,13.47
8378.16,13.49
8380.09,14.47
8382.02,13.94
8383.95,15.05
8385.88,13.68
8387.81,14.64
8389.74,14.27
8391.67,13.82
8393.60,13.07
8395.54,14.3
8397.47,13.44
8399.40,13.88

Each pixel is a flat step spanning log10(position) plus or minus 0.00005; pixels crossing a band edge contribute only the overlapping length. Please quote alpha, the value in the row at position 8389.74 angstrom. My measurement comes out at 14.27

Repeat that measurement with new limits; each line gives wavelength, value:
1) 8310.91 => 12.24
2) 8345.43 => 14.4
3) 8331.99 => 13.14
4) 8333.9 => 13.29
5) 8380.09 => 14.47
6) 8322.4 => 15.92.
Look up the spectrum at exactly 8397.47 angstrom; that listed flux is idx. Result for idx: 13.44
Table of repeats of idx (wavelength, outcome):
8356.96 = 12.71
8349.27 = 14.25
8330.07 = 13.84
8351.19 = 13.11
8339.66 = 14.34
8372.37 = 14.94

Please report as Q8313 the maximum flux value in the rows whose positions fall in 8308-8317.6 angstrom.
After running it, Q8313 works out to 13.95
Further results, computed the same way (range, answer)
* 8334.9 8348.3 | 14.68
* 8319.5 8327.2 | 15.92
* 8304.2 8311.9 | 13.61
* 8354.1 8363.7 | 15.28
